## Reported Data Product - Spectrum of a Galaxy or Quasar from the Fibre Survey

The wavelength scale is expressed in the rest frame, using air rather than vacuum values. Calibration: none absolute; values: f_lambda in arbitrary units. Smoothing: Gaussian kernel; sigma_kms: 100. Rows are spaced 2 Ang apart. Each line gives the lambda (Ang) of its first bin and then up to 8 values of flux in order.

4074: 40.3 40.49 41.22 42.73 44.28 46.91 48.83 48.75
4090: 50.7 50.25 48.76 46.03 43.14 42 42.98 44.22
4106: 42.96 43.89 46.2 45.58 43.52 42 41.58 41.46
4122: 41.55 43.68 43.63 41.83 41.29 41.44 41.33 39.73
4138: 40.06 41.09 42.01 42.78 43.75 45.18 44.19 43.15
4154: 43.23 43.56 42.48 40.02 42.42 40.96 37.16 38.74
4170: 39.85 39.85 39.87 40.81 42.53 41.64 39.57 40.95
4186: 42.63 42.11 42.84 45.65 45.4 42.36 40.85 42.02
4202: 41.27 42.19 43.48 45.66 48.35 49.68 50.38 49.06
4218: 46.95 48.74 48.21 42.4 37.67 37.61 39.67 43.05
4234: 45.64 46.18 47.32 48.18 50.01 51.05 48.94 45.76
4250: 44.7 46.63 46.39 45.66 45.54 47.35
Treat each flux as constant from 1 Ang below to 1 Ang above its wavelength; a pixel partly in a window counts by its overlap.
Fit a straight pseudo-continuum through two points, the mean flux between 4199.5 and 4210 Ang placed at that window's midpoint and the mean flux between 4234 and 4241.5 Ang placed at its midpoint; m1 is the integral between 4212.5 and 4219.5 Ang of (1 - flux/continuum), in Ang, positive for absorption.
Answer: -0.64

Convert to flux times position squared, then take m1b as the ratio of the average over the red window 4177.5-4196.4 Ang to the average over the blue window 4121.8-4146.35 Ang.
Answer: 1.0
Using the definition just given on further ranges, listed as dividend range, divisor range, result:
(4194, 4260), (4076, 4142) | 1.10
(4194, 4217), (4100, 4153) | 1.10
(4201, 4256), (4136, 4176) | 1.14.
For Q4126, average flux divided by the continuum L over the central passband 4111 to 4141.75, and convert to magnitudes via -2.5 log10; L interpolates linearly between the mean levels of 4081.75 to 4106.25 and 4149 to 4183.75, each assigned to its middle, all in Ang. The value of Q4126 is 0.05 mag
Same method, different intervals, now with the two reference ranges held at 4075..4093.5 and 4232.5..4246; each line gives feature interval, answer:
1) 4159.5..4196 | 0.14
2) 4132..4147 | 0.13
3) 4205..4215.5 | 0.00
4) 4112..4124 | 0.10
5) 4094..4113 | 0.05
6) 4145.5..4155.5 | 0.07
